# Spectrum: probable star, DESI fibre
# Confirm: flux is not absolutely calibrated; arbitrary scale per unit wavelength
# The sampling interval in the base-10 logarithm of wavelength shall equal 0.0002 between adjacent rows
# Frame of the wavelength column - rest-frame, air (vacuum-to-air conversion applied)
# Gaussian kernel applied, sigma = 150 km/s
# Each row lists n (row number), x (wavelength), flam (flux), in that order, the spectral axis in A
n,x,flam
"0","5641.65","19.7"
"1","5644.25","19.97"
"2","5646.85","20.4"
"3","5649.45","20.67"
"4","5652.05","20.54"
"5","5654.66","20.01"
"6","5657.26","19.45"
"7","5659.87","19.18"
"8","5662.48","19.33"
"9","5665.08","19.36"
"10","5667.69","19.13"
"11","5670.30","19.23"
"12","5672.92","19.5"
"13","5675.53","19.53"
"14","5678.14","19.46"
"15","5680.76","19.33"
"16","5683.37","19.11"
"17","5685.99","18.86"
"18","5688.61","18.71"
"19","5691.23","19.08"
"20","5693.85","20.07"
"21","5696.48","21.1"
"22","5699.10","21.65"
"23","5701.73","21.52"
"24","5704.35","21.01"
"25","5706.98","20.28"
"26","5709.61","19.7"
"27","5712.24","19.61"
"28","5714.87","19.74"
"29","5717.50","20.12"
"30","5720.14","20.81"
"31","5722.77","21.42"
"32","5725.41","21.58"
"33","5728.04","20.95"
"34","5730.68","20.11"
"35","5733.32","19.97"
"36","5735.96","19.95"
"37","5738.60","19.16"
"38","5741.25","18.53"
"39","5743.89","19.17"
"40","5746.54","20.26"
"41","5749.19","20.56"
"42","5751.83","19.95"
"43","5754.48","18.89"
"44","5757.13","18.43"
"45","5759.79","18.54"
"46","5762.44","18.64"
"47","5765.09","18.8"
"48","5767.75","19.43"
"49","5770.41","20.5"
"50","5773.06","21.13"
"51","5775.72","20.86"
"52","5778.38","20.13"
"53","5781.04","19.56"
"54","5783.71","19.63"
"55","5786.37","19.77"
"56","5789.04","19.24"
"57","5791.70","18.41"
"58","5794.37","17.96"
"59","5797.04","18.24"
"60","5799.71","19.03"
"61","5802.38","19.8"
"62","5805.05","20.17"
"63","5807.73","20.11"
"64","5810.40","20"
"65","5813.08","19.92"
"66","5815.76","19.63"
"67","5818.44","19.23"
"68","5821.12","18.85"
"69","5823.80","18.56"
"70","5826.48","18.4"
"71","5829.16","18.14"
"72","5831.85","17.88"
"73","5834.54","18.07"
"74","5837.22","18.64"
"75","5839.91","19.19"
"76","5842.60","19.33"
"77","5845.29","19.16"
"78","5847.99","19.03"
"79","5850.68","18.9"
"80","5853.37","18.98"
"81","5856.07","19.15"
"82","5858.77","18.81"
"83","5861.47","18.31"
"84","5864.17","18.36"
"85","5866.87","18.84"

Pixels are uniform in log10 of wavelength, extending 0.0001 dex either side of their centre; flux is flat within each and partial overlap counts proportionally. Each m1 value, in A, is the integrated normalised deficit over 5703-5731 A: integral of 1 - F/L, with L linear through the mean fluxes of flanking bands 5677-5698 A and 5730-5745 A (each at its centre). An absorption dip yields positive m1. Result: -1.5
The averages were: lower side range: 19.5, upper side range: 19.5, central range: 20.5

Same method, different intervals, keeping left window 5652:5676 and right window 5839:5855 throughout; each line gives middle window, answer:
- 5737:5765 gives 0.1 A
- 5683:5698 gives -0.1 A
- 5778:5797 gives 0.1 A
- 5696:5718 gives -1.3 A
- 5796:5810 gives -0.3 A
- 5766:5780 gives -0.8 A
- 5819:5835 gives 0.6 A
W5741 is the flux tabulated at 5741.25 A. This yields 18.53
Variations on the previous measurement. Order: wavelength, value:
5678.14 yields 19.46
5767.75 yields 19.43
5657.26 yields 19.45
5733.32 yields 19.97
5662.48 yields 19.33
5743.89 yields 19.17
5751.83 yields 19.95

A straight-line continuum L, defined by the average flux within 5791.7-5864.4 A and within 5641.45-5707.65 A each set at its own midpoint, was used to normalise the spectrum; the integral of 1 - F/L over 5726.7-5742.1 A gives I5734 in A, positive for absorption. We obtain -0.3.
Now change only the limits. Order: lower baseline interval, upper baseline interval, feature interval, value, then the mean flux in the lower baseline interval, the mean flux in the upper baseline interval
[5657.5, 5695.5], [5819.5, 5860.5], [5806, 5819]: -0.7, 19.3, 18.7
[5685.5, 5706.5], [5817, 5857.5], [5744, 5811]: -0.3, 20.3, 18.8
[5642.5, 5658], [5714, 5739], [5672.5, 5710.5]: 0.7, 20.2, 20.4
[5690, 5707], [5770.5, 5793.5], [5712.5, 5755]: 0.5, 20.7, 19.8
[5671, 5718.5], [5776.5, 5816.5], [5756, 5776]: 0.1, 19.9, 19.5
